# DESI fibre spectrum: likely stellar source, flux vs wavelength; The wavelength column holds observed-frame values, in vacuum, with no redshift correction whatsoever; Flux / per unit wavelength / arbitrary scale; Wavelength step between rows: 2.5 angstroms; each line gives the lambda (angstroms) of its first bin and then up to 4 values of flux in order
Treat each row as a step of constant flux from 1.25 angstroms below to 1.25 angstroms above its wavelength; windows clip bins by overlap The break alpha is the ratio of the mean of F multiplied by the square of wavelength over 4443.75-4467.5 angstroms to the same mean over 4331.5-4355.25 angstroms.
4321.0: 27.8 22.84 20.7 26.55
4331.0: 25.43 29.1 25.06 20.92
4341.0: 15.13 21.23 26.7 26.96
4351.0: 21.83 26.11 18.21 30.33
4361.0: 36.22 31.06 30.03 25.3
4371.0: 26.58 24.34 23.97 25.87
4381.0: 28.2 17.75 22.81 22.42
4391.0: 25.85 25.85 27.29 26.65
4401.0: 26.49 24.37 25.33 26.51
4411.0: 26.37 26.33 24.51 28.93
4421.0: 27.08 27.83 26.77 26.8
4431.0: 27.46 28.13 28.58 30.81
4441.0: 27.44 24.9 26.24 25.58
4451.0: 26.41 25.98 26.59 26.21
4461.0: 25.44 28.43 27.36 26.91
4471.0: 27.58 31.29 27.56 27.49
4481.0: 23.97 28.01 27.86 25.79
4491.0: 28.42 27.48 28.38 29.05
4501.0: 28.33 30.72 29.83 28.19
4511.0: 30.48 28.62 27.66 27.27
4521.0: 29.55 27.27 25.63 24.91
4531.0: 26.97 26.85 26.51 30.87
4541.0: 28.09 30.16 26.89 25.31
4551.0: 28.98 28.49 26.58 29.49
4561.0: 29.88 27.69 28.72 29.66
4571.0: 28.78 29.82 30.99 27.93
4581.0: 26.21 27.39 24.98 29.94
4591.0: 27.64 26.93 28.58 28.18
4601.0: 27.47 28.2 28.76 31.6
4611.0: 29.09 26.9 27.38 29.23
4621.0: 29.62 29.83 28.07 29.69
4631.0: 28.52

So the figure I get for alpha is 1.2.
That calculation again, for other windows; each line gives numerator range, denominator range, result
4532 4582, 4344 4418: 1.19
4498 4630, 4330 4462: 1.18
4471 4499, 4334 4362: 1.21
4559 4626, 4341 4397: 1.24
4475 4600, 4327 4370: 1.19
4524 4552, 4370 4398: 1.19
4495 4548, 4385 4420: 1.15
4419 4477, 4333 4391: 1.13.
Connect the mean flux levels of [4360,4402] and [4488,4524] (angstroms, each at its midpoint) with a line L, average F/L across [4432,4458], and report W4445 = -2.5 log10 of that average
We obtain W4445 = 0.01 mag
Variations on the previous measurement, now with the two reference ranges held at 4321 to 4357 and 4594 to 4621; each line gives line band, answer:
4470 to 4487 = -0.06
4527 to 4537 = 0.03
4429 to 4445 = -0.10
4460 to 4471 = -0.05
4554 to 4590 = -0.02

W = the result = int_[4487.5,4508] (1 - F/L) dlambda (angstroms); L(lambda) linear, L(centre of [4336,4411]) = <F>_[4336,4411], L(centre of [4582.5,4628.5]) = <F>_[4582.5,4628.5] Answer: -1.24 angstroms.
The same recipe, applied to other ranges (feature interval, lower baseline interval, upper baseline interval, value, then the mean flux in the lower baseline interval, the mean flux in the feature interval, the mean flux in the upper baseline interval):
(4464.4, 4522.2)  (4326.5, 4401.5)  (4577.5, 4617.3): -3.0 angstroms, 25.3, 28.2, 28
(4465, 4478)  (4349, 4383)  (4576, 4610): -0.4 angstroms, 26.6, 28.1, 28.1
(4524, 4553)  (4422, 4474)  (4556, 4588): 0.7 angstroms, 27.2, 27.4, 28.4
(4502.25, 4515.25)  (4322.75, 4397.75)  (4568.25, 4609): -1.1 angstroms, 25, 29.5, 28.3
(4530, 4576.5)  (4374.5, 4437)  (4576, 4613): -1.3 angstroms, 25.9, 28.4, 28.1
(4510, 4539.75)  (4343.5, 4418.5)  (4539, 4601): 0.0 angstroms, 25.8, 27.7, 28.2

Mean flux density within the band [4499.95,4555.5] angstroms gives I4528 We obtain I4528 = 28.1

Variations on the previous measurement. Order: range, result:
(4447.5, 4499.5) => 27.2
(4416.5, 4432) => 27.3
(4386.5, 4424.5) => 26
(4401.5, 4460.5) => 26.7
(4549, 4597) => 28.3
